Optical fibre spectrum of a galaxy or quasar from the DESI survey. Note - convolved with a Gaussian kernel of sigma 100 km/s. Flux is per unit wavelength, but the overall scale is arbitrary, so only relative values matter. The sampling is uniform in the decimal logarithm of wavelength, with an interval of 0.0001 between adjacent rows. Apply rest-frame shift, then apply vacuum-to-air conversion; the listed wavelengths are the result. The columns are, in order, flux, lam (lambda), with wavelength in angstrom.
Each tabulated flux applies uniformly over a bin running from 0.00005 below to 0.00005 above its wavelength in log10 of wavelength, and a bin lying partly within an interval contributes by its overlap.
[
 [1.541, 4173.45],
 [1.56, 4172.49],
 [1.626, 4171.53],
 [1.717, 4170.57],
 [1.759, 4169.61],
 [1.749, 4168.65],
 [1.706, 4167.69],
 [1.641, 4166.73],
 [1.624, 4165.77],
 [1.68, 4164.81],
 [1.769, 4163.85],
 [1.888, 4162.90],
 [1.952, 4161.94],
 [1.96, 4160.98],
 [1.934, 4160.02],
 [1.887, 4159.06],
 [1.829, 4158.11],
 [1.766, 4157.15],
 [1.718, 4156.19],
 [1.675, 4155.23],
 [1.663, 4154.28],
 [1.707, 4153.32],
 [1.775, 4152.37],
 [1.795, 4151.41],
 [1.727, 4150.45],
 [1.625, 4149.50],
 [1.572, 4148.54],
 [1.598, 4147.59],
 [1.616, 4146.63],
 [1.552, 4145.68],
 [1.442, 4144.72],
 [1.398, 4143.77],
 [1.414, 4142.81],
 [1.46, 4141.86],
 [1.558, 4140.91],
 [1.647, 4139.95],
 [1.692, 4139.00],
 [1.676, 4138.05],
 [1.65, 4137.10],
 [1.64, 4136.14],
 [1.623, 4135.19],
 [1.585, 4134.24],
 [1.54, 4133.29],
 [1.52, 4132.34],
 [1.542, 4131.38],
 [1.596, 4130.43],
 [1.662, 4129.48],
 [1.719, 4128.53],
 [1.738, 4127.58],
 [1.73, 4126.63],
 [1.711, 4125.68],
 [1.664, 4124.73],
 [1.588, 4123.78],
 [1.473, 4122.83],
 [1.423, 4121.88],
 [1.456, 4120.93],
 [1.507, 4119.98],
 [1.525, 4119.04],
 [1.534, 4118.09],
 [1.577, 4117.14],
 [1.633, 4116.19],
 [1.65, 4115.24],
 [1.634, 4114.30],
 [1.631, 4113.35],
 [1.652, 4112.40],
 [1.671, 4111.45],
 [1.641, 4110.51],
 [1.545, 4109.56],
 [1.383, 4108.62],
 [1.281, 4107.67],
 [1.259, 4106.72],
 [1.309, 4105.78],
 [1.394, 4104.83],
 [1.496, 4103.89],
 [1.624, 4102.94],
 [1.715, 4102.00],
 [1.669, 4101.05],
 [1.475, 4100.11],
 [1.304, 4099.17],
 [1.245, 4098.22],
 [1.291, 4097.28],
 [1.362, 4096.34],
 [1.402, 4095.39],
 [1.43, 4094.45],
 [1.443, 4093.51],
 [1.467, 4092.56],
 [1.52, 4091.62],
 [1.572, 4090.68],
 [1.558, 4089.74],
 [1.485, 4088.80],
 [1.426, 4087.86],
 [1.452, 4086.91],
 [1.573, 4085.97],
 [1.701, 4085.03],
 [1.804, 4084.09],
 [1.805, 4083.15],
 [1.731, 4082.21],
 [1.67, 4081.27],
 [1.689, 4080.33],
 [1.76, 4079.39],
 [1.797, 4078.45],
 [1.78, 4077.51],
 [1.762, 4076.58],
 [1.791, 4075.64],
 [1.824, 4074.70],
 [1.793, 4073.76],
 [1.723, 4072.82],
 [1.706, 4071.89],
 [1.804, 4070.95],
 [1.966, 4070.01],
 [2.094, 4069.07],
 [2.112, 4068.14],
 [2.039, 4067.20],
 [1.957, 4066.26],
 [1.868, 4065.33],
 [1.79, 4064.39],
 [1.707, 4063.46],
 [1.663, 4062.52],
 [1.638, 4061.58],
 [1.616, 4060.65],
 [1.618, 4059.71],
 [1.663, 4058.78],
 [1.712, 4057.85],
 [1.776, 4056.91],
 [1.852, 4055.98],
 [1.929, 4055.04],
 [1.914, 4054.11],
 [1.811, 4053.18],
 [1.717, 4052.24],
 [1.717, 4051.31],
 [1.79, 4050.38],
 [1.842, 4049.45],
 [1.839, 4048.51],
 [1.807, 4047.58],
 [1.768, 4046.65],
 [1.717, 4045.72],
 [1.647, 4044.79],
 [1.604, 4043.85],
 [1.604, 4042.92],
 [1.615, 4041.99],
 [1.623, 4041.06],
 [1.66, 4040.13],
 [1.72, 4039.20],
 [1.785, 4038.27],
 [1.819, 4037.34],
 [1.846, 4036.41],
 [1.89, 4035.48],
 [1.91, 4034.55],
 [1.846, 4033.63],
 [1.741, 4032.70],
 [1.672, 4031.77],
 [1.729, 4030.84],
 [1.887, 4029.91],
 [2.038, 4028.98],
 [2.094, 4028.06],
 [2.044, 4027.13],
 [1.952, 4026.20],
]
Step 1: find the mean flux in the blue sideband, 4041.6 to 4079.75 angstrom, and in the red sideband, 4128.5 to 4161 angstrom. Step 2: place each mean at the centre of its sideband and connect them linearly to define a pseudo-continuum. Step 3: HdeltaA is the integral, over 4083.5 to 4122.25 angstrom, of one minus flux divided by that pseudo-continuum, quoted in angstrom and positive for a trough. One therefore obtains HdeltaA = 4.7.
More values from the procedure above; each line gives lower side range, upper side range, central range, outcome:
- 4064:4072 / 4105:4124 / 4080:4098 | 2.1 angstrom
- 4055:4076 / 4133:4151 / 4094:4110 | 2.6 angstrom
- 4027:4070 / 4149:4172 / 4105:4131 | 3.1 angstrom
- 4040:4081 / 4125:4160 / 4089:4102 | 2.0 angstrom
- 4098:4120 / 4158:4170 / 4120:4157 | 1.3 angstrom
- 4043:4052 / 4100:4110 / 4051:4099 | -2.4 angstrom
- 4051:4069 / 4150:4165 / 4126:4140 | 1.3 angstrom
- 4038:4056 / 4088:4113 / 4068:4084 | -2.1 angstrom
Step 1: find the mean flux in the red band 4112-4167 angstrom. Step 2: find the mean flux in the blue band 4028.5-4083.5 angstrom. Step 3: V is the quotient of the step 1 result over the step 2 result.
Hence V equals 0.92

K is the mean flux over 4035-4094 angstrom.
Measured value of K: 1.74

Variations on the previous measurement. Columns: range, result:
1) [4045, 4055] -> 1.8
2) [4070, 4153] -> 1.59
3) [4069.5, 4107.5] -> 1.59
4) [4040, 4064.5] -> 1.73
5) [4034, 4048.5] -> 1.74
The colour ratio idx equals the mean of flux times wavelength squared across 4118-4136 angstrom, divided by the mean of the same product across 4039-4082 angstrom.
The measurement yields 0.93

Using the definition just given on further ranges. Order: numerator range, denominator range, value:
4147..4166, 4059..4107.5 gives 1.11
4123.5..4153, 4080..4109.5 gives 1.10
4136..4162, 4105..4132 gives 1.09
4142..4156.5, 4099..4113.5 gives 1.10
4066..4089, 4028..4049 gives 1.02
